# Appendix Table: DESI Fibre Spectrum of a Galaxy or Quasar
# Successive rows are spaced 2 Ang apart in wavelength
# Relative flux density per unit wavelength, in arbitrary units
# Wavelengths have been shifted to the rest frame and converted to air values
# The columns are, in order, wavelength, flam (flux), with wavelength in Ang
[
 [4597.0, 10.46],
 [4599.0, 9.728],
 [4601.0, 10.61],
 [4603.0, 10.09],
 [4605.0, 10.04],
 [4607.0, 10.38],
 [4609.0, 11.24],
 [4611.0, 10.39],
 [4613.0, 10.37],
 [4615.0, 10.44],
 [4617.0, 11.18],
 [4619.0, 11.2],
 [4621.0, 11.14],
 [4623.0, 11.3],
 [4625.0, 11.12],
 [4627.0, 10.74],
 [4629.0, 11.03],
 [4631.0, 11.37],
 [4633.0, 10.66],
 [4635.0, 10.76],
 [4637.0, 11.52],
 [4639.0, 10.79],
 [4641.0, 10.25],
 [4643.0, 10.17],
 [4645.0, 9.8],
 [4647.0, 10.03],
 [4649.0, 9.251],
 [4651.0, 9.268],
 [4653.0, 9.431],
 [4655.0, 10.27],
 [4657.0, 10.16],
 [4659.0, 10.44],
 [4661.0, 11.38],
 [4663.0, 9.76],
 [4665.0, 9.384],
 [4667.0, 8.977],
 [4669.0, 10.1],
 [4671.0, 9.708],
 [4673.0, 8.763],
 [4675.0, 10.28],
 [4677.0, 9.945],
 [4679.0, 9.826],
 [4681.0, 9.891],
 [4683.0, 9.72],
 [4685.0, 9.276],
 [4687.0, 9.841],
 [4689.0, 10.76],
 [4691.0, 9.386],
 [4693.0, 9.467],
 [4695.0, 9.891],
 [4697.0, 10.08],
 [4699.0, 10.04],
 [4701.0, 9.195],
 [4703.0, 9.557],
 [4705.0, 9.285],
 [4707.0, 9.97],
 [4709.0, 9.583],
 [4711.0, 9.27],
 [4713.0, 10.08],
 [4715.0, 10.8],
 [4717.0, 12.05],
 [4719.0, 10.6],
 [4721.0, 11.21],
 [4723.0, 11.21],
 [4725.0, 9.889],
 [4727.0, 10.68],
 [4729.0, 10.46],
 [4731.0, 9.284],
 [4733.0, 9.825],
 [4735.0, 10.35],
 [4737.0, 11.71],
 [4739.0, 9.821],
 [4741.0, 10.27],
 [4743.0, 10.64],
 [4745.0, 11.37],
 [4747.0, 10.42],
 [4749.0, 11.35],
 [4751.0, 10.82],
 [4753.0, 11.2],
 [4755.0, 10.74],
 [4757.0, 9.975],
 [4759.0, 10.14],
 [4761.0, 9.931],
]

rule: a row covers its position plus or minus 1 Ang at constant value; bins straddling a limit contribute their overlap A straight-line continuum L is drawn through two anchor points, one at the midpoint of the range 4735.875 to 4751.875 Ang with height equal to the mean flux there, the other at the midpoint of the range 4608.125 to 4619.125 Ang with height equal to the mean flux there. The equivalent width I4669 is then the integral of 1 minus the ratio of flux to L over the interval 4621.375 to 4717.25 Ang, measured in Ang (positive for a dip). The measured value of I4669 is 6.1 Ang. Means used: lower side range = 10.8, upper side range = 10.8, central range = 10.1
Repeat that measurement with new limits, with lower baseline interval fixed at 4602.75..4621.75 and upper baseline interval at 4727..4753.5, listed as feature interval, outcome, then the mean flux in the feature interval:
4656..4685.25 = 2.1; 9.86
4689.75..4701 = 0.9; 9.74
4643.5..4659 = 1.2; 9.8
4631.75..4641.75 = -0.2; 10.8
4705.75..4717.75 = 0.4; 10.2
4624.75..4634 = -0.3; 11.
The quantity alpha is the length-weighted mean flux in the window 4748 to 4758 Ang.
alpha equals 10.8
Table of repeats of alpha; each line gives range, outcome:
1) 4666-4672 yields 9.6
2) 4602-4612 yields 10.4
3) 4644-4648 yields 9.91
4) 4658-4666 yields 10.2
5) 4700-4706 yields 9.35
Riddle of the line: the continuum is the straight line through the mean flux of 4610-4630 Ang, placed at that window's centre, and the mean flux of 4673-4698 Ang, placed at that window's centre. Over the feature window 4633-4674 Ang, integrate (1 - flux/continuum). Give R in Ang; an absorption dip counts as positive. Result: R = 1.3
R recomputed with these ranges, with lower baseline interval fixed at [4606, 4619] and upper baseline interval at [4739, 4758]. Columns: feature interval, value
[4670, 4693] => 2.1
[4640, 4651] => 0.9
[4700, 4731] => 1.4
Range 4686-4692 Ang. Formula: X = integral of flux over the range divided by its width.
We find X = 10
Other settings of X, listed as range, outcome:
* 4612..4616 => 10.4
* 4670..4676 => 9.58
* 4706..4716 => 9.94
